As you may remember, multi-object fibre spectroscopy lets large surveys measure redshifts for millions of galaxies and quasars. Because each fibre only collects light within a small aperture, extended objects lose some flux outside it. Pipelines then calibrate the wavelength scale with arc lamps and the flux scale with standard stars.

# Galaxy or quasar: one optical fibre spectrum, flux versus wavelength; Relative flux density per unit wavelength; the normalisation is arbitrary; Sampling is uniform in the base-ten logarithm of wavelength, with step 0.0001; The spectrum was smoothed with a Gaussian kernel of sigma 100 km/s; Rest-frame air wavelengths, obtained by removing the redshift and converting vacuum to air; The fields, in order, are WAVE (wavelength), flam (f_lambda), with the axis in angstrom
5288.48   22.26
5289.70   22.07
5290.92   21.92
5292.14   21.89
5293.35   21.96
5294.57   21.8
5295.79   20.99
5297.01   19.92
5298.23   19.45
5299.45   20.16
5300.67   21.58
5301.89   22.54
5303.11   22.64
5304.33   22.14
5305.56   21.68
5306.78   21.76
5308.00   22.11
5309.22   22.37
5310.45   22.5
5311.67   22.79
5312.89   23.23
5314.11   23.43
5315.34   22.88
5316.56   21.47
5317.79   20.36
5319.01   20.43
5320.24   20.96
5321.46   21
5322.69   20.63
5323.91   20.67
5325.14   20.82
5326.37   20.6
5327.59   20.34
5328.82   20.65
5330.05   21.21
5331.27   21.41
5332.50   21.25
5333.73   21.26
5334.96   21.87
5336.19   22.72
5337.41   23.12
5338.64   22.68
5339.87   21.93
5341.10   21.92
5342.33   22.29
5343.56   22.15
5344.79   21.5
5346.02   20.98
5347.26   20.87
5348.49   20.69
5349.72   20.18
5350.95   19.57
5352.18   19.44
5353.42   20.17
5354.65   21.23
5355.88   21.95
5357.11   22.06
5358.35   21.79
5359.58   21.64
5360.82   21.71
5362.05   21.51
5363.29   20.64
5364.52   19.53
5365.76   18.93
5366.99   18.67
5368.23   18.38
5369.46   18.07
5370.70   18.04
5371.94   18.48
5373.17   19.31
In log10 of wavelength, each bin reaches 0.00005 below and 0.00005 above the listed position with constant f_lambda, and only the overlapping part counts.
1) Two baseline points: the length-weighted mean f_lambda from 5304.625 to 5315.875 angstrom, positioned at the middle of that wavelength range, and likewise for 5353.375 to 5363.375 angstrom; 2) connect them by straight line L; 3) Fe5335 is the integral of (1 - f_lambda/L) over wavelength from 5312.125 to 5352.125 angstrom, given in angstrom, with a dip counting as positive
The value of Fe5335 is 1.2 angstrom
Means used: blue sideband 22.5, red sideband 21.5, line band 21.4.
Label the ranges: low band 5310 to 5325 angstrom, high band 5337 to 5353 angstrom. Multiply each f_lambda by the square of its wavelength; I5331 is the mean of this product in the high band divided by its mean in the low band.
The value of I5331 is 1.0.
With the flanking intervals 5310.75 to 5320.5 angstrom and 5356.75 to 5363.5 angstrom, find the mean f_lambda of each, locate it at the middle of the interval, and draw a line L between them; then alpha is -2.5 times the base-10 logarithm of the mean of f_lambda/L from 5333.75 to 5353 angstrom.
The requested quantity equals 0.01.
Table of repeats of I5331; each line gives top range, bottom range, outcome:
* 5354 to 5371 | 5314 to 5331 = 0.98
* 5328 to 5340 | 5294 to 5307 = 1.04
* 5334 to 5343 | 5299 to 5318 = 1.02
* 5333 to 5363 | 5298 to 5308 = 1.01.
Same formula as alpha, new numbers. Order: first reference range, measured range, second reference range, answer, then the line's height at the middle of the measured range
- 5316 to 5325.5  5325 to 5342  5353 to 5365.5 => -0.03 mag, 20.9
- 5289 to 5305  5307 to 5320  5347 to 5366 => -0.04 mag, 21.3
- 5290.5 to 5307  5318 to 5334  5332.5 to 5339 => 0.06 mag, 22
